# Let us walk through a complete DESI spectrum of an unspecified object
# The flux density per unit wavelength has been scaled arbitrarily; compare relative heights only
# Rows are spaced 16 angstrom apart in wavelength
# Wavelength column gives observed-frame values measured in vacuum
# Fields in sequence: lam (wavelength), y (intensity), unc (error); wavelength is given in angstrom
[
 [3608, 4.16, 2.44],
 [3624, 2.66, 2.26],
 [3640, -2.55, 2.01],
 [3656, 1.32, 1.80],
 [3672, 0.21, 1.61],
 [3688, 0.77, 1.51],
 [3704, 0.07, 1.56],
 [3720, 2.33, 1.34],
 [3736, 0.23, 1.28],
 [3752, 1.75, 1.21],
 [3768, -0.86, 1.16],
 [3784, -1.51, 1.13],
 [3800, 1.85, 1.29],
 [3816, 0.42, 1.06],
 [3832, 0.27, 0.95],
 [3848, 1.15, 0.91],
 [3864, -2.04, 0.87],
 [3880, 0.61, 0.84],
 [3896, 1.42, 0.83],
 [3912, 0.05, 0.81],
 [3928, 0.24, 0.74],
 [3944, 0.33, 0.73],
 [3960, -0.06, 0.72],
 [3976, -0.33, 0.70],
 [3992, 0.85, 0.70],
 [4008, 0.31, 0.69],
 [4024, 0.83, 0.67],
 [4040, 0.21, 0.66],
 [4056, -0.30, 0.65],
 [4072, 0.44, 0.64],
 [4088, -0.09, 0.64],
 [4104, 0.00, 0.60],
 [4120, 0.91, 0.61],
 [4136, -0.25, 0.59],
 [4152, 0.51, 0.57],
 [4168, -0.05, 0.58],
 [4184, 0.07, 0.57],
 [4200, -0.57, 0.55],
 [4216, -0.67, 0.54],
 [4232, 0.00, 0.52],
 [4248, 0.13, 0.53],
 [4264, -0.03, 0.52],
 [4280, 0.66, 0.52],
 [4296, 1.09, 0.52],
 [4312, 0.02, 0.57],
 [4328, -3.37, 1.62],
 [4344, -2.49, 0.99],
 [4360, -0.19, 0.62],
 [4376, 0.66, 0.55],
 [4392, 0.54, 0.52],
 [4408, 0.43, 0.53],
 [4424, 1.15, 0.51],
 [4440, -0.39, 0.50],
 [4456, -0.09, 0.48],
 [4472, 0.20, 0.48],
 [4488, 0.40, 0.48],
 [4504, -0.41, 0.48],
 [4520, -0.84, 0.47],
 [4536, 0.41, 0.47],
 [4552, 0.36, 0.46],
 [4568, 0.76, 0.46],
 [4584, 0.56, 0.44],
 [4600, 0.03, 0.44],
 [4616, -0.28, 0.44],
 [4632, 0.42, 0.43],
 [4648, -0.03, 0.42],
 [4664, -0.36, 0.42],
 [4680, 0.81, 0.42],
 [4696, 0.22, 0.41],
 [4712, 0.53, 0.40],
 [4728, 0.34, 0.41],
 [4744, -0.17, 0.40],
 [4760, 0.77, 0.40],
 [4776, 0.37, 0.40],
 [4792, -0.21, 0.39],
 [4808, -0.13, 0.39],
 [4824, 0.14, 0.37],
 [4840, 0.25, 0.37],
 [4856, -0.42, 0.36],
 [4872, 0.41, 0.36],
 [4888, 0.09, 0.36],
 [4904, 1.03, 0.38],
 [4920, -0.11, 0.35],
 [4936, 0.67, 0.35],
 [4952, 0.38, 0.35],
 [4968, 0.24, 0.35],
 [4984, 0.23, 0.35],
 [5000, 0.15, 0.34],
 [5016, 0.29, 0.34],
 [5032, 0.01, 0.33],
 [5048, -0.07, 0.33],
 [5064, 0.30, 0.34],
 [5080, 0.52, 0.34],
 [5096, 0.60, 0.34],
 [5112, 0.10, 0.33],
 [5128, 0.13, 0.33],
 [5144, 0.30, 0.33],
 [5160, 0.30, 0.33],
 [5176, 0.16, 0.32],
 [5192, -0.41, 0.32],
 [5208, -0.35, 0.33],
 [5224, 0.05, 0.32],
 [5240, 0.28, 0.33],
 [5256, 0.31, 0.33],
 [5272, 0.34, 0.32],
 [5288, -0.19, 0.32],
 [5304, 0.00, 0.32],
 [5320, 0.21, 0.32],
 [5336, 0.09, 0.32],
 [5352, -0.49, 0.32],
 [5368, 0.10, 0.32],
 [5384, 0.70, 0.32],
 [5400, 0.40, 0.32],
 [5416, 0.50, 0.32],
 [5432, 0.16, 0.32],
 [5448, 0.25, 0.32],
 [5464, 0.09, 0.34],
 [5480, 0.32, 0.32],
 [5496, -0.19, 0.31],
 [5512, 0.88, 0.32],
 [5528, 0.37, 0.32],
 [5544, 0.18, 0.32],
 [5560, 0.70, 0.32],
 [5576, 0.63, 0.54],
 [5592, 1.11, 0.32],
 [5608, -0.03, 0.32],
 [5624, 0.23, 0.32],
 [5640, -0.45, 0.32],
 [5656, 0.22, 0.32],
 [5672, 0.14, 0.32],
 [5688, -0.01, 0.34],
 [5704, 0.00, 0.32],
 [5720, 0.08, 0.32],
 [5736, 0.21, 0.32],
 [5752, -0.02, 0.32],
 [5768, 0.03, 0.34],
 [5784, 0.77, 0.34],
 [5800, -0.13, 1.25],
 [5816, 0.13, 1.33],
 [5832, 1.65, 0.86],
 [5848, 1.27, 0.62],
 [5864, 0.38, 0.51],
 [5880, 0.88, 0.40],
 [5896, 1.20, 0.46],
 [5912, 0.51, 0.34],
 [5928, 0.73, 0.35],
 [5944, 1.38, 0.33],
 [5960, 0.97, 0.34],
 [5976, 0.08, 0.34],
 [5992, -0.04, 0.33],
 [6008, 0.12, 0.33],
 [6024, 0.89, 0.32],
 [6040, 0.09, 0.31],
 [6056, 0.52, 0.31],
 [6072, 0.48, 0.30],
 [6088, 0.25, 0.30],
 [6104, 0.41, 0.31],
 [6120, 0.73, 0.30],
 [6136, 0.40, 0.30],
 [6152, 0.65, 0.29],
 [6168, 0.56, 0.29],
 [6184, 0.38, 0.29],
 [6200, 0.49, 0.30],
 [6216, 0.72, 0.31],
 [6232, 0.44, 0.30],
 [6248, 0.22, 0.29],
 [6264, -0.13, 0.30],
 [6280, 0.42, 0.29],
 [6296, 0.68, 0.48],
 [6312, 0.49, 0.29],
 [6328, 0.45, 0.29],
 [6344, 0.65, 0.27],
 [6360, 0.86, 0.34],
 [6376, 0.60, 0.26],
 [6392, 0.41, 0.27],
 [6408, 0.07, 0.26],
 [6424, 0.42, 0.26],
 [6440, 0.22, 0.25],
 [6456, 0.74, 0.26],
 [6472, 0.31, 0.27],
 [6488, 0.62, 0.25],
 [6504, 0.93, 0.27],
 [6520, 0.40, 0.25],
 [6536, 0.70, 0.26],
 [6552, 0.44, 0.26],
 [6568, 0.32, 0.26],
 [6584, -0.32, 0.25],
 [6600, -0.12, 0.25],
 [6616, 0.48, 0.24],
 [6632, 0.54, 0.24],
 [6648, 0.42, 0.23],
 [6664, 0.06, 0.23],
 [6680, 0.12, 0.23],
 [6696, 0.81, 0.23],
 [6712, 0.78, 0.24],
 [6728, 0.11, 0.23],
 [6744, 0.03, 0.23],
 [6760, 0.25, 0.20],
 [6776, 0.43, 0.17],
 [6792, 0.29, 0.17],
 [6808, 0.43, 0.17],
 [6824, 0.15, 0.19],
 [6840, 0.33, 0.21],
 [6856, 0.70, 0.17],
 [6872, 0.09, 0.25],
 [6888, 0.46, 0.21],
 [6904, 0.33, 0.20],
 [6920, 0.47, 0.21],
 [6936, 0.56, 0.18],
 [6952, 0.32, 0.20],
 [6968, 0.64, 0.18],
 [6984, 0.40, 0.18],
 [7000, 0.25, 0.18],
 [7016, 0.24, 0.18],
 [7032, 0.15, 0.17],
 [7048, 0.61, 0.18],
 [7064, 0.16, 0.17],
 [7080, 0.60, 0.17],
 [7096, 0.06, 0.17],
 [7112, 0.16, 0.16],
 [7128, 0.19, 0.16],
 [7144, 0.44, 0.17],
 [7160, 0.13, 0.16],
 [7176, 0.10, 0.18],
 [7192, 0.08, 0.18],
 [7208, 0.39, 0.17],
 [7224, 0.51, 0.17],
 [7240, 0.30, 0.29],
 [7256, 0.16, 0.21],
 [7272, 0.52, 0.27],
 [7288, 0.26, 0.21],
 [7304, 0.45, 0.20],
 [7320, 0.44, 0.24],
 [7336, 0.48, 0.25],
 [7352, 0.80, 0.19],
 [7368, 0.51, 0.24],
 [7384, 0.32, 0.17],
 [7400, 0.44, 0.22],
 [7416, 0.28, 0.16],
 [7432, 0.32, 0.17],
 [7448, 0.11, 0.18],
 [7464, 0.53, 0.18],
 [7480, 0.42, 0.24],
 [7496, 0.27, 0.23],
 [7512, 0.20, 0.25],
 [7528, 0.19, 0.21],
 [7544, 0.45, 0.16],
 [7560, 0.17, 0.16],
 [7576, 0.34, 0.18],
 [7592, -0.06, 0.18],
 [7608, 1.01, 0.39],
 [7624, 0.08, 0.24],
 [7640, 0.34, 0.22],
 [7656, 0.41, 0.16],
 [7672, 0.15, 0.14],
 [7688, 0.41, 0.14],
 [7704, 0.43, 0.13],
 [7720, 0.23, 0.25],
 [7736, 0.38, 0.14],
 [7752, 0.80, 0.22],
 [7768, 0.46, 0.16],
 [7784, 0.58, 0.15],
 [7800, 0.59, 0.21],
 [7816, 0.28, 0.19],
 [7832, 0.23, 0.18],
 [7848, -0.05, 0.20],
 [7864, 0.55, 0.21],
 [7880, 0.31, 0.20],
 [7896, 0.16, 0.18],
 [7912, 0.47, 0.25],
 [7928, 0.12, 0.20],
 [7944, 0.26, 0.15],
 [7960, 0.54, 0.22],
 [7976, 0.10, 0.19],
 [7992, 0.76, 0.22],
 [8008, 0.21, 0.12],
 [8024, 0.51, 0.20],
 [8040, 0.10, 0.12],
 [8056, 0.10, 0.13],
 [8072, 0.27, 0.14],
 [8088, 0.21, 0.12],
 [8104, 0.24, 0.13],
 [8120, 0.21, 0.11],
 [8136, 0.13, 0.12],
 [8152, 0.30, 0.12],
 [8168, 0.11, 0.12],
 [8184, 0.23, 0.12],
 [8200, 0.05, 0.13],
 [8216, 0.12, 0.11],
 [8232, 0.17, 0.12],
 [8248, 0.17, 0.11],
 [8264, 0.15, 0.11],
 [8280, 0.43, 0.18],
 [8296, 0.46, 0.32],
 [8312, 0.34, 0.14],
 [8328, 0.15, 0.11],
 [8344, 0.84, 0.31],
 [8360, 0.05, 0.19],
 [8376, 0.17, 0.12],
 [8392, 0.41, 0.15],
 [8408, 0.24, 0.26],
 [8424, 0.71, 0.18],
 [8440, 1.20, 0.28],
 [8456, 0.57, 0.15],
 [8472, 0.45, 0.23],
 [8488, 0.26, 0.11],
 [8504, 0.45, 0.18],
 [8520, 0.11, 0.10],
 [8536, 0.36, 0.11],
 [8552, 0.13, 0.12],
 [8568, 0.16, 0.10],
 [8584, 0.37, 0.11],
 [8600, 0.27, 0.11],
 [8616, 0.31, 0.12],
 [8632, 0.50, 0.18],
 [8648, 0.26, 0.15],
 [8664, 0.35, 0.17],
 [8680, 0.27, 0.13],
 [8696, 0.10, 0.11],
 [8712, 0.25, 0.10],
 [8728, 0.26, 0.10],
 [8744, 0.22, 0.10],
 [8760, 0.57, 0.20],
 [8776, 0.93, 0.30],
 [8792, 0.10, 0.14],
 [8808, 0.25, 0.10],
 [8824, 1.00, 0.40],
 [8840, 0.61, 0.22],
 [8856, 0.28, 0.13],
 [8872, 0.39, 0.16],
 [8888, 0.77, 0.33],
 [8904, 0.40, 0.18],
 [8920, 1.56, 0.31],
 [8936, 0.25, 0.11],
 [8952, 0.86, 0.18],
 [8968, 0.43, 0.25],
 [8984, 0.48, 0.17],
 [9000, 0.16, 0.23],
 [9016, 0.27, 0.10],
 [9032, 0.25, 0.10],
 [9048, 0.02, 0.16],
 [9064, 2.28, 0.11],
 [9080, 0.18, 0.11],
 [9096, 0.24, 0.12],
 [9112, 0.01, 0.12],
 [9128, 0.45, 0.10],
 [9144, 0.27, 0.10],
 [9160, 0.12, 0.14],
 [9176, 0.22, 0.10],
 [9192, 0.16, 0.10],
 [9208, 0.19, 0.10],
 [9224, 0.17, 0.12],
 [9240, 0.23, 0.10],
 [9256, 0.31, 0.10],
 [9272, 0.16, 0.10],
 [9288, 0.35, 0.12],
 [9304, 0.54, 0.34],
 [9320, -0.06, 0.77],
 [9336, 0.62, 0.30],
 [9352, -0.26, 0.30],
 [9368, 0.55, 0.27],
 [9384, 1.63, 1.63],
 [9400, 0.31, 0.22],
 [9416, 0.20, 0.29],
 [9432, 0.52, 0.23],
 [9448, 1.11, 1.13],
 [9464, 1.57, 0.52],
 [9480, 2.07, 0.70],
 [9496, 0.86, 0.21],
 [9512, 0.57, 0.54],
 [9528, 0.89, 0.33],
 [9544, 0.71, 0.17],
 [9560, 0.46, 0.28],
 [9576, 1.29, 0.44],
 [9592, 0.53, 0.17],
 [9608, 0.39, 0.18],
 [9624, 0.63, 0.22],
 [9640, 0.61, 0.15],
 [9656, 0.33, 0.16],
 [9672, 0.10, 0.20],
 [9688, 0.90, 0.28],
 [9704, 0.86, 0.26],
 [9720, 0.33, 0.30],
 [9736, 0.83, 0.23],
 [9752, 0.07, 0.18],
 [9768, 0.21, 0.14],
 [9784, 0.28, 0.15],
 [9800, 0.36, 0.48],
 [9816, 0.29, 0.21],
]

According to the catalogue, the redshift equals 1.43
